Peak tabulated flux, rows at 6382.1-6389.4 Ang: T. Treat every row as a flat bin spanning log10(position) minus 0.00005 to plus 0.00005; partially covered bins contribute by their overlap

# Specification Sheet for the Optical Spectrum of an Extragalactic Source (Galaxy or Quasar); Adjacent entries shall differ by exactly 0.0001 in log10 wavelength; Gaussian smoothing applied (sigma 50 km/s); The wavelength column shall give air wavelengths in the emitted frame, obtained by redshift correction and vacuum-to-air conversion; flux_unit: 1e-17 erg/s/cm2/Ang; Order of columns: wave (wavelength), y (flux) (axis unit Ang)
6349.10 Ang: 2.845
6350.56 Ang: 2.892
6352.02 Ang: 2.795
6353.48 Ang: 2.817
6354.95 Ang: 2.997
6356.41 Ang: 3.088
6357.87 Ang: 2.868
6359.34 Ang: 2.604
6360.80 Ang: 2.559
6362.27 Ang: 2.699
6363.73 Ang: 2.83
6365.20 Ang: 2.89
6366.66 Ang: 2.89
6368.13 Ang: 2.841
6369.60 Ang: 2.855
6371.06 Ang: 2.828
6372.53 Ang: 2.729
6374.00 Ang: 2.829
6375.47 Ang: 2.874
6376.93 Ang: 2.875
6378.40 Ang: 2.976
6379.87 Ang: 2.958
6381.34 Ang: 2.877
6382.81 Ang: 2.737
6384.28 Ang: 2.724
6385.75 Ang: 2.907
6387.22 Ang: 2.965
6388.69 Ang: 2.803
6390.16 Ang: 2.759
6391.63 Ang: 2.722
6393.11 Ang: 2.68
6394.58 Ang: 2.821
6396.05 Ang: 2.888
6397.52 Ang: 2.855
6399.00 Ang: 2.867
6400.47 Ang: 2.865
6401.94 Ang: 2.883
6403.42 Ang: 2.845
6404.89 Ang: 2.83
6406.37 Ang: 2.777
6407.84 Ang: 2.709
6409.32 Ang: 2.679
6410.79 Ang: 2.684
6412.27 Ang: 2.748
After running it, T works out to 2.965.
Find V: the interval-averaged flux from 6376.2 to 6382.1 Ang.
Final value 2.92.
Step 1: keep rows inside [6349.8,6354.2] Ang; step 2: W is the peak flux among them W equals 2.892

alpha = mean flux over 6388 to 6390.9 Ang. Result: 2.78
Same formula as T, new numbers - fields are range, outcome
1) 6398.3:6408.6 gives 2.883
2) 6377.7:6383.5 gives 2.976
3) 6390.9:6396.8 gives 2.888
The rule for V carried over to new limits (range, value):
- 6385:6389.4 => 2.89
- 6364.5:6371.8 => 2.86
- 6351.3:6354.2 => 2.81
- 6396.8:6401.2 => 2.86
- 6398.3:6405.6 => 2.86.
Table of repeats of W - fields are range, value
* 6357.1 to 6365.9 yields 2.89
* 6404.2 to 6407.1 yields 2.83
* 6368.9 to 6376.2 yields 2.874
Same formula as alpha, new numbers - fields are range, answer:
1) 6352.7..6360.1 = 2.87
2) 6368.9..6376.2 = 2.82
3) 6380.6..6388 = 2.84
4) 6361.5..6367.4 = 2.82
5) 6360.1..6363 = 2.63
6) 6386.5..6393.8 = 2.78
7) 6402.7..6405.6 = 2.84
